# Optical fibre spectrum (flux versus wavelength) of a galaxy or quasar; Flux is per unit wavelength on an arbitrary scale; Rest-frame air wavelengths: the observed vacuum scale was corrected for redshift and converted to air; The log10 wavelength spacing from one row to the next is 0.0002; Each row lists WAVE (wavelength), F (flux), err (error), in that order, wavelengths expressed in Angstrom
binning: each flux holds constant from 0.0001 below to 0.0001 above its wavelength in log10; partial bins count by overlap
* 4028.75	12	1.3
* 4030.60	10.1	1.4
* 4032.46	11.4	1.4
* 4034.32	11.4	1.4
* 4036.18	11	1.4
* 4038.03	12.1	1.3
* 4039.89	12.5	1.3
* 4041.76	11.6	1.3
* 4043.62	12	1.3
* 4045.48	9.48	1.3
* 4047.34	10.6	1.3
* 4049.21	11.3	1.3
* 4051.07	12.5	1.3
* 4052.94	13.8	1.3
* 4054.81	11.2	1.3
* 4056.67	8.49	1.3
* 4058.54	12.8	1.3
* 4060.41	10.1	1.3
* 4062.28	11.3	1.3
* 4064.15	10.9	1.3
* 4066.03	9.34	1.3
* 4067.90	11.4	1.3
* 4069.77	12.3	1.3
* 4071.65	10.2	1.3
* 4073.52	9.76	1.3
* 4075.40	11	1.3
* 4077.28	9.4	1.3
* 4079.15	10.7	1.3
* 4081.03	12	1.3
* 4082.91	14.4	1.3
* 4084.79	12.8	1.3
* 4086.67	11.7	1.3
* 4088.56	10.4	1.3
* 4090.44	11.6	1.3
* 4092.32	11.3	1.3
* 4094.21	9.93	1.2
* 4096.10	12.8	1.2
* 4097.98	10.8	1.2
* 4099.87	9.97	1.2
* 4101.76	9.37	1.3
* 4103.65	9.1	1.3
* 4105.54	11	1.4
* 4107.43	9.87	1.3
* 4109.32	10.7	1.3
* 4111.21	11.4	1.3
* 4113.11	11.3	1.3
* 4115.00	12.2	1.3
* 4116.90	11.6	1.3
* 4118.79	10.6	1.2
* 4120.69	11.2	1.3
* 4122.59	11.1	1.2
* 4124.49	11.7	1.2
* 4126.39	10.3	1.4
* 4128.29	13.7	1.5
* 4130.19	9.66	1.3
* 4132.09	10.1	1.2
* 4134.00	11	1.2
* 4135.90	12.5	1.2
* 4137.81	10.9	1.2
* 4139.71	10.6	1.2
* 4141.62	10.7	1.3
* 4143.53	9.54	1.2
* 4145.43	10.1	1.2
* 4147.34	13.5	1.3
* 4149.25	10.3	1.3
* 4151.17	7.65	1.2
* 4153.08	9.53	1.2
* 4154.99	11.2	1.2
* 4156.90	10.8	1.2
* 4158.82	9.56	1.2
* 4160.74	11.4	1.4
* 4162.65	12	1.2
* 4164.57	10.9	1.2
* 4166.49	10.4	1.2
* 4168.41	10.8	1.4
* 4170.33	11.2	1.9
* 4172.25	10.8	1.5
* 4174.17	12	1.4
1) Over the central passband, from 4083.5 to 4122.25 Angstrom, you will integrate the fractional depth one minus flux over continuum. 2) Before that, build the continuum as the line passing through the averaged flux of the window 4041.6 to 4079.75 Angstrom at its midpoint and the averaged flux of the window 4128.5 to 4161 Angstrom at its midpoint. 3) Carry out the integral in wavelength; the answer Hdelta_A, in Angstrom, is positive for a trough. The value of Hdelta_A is -0.9 Angstrom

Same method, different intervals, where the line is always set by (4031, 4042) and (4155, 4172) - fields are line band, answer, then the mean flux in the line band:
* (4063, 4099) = 0.5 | 11.2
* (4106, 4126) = 0.0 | 11.1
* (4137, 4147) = 0.4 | 10.6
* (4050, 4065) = 0.1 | 11.4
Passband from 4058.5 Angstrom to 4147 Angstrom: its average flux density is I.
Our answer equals 11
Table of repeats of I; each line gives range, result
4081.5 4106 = 11.2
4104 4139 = 11.1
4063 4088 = 11.2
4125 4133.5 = 11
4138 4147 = 10.5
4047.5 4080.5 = 11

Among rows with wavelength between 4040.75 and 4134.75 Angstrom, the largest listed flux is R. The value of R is 14.4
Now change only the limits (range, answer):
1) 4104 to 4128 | 12.2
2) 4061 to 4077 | 12.3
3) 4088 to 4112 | 12.8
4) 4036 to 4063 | 13.8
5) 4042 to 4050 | 12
